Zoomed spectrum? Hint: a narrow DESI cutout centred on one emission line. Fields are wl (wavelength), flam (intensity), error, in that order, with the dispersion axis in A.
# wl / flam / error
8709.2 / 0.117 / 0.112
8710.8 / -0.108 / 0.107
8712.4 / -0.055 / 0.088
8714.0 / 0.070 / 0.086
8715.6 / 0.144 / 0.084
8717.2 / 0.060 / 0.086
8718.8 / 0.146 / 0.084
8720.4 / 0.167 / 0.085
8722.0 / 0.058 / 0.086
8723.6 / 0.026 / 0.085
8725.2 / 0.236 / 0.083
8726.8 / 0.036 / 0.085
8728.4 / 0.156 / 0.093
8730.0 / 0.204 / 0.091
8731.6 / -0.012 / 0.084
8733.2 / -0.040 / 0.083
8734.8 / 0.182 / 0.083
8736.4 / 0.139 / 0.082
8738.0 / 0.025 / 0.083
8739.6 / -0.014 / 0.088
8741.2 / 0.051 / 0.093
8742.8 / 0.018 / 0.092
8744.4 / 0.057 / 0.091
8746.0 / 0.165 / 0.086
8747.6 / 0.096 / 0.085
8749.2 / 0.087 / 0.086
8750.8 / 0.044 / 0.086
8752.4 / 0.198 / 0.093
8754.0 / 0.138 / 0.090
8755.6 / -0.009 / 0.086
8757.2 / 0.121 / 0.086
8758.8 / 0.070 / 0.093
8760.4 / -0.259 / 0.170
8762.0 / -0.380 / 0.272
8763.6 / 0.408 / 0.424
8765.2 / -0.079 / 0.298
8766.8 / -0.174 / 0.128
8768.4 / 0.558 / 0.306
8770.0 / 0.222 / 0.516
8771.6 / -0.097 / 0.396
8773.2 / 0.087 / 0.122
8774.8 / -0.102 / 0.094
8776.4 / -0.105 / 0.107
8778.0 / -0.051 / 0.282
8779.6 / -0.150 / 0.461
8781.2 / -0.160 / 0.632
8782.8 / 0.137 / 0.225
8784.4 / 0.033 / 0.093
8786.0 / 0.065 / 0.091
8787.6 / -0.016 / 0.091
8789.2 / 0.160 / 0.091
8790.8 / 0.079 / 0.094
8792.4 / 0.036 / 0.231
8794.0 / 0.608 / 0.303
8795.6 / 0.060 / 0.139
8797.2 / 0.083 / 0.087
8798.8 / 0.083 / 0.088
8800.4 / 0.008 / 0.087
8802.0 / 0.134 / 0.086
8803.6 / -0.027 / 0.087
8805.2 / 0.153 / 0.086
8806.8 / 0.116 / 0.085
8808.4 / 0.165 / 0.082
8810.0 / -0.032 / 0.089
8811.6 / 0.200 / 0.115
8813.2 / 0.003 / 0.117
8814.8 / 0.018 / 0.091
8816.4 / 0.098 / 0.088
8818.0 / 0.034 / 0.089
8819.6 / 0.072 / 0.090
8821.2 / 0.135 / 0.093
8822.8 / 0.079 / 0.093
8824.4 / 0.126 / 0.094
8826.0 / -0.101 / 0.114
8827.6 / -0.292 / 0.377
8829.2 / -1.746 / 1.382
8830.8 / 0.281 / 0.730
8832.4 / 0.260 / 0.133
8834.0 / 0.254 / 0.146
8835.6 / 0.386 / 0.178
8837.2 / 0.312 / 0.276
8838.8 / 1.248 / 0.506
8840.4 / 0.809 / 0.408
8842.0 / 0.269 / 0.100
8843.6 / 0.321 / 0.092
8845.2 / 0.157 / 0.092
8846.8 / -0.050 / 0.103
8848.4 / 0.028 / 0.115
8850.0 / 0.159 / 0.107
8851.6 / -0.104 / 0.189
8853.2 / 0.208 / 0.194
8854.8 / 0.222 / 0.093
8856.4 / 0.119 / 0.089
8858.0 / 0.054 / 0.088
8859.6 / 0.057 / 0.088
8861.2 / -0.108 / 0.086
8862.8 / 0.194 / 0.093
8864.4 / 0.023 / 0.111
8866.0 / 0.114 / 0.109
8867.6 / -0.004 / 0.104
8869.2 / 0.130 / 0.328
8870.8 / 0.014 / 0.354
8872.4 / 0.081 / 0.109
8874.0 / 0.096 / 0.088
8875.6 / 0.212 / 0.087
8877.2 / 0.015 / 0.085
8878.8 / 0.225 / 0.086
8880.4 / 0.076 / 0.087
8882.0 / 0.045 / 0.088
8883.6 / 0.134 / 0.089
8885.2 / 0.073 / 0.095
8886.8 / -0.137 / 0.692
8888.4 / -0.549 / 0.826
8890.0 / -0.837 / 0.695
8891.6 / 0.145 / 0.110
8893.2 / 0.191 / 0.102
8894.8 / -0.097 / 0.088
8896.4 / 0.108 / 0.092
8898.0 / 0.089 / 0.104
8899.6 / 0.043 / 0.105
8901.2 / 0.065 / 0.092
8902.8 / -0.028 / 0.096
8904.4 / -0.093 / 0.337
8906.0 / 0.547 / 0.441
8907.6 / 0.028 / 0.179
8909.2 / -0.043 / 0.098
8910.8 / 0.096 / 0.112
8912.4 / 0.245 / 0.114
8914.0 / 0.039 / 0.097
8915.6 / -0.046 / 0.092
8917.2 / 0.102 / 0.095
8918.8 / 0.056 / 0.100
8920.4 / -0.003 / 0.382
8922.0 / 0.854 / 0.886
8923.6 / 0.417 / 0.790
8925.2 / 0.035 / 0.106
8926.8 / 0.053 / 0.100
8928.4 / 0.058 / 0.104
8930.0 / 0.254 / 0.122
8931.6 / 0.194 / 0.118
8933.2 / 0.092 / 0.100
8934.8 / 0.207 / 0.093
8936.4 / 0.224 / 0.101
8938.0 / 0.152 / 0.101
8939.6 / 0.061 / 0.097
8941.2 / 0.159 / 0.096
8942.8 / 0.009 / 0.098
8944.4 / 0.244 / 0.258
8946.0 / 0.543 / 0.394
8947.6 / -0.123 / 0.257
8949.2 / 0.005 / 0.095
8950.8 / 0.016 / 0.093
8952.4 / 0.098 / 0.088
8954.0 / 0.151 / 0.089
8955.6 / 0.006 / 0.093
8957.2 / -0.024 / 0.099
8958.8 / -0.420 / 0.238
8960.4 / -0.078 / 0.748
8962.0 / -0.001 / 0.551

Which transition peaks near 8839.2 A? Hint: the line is H-gamma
